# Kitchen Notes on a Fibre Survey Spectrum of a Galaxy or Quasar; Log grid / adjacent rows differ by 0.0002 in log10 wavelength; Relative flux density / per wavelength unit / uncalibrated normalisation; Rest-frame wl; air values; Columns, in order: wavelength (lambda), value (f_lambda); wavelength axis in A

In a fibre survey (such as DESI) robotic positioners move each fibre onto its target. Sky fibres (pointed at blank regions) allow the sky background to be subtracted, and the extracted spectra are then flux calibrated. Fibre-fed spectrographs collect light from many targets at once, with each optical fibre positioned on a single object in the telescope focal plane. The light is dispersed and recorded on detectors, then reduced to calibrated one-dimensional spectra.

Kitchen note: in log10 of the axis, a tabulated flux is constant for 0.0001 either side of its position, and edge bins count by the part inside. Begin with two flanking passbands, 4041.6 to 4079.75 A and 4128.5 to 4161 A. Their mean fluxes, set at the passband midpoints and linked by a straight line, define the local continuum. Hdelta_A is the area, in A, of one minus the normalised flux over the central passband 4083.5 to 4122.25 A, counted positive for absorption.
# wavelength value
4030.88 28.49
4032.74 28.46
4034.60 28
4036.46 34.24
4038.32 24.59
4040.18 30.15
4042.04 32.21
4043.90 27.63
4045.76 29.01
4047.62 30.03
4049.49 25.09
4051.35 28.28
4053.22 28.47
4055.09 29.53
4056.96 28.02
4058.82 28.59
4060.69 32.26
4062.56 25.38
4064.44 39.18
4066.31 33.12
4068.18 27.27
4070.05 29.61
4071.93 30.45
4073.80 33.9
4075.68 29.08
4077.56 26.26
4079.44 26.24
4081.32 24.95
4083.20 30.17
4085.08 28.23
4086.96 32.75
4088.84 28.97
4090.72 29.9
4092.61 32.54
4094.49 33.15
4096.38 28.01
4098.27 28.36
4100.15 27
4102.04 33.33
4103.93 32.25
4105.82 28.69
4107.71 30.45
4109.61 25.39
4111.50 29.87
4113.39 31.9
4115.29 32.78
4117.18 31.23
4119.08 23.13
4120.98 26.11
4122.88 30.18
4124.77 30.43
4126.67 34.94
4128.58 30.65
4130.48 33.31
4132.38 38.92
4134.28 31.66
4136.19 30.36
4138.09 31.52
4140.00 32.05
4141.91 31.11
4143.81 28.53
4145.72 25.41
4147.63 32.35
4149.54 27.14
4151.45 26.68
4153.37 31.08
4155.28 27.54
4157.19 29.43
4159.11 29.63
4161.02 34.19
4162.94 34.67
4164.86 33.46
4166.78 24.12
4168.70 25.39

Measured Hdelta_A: 0.4 A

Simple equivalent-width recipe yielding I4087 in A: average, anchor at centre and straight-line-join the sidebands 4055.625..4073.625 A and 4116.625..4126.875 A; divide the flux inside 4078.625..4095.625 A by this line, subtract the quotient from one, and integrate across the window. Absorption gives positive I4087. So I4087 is 0.1 A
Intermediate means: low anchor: 30.6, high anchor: 28.9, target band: 29.7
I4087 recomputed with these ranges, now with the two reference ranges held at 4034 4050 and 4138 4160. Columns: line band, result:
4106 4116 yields -0.23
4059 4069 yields -0.73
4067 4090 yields 0.10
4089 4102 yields -0.36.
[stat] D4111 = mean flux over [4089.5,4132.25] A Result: 30.3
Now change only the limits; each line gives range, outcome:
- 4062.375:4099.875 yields 29.9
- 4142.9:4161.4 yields 29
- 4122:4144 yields 32.1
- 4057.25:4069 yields 30.9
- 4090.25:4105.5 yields 30.5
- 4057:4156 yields 30.1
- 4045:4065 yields 29.3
